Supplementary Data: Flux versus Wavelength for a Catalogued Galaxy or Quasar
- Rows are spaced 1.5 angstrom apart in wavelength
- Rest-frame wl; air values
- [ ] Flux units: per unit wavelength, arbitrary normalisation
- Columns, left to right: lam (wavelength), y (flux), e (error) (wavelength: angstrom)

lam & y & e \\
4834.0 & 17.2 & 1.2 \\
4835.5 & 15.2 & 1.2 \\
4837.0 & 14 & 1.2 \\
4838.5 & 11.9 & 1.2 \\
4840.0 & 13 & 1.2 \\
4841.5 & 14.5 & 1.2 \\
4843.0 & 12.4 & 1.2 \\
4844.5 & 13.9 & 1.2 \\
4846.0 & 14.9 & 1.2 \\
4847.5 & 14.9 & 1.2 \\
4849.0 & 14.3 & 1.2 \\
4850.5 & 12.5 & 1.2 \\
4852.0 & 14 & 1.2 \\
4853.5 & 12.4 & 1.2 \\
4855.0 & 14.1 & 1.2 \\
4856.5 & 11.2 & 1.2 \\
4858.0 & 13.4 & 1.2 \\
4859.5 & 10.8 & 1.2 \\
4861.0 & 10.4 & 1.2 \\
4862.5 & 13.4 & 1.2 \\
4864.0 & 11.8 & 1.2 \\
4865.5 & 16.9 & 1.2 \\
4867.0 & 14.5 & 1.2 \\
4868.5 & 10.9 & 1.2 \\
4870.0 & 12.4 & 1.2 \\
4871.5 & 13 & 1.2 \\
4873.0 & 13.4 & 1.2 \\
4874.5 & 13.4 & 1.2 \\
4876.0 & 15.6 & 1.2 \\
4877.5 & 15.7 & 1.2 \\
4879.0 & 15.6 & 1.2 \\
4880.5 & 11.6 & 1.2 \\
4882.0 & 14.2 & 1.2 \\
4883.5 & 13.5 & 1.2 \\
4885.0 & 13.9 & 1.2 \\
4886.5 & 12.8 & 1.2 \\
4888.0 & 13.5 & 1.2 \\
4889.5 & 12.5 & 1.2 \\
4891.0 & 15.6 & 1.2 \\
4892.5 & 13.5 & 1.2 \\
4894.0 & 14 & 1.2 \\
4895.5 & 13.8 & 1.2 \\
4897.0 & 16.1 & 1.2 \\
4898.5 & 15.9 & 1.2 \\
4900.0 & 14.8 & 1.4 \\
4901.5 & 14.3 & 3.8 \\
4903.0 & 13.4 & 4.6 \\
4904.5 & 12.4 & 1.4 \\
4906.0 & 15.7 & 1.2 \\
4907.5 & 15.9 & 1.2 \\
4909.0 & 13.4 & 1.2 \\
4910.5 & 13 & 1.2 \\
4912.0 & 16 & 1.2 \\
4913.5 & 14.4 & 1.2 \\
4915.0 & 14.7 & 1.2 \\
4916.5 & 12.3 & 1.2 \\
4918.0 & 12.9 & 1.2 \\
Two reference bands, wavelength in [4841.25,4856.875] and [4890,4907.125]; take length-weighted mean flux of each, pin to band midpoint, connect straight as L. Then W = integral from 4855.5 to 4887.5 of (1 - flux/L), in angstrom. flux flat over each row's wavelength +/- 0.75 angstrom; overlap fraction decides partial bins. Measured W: 1.7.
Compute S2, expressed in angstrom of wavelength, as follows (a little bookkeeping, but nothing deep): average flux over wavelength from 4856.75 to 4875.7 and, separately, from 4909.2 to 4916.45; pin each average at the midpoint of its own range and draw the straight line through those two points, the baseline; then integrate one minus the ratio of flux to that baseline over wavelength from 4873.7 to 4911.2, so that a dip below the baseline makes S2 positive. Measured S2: -1.47 angstrom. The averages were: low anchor 12.9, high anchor 14.2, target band 14.2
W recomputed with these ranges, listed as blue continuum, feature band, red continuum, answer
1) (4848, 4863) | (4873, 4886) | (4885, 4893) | -0.8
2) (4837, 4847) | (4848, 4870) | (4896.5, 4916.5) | 1.4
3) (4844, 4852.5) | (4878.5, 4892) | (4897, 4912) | 0.7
